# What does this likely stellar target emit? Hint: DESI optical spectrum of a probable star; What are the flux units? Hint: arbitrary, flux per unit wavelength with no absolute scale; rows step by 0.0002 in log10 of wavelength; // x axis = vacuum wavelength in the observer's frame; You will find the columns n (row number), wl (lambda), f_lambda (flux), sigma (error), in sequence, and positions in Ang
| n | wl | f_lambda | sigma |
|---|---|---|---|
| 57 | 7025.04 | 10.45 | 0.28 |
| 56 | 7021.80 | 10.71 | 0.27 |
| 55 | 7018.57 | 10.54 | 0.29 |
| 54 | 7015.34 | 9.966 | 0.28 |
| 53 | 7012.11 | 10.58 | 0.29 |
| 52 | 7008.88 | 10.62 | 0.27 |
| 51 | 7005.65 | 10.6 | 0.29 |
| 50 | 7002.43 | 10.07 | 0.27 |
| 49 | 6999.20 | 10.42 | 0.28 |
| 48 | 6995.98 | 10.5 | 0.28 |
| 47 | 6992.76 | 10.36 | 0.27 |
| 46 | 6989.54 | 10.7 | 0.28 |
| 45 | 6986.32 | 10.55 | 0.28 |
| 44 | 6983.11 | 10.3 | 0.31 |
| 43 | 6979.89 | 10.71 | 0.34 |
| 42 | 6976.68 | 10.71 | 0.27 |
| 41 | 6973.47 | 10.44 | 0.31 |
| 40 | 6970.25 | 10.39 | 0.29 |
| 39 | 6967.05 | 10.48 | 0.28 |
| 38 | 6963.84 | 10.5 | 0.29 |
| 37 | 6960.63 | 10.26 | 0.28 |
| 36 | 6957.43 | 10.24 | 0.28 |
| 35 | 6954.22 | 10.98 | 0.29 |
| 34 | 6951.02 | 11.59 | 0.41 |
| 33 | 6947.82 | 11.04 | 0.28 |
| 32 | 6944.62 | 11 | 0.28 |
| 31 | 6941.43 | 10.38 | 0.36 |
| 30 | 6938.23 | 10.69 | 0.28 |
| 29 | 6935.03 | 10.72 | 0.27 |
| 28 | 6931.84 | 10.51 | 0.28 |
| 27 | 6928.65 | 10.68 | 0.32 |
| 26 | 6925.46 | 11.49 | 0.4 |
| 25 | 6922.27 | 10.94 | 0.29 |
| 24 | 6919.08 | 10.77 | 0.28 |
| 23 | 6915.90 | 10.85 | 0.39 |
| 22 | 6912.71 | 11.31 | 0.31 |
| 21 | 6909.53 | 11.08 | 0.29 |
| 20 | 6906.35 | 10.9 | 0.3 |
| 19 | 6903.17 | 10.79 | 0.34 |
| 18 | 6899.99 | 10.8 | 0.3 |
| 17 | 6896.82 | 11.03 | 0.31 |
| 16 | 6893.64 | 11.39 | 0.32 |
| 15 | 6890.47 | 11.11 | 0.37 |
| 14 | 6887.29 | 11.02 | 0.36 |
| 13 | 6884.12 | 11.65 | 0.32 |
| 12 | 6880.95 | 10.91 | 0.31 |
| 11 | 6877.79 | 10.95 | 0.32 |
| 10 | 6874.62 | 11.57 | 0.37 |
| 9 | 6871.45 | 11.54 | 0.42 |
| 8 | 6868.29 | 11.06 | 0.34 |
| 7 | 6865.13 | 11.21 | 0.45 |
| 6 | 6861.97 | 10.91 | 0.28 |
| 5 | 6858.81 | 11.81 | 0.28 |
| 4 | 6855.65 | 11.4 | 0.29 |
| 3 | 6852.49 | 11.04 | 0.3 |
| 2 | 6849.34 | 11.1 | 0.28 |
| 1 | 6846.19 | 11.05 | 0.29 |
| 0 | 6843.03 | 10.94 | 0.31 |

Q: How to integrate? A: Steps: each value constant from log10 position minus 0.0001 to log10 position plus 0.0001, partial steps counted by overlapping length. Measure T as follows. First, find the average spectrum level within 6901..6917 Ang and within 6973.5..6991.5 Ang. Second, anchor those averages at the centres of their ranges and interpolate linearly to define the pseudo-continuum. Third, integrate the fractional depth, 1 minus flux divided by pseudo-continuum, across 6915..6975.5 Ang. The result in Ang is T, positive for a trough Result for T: 0.3 Ang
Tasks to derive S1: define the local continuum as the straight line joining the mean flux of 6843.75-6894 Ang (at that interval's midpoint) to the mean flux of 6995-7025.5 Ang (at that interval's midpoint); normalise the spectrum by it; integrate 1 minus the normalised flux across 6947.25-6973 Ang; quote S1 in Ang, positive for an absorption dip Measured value 0.1 Ang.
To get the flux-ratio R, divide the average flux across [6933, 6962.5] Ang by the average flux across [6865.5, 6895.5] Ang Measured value 0.96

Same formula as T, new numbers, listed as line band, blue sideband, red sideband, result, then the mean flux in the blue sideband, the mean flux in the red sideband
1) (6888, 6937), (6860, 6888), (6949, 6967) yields 0.1 Ang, 11.2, 10.7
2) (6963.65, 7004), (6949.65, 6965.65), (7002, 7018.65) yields 0.3 Ang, 10.7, 10.4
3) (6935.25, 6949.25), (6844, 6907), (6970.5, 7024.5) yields 0.0 Ang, 11.2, 10.5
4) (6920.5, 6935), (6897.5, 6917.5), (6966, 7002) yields -0.1 Ang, 11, 10.5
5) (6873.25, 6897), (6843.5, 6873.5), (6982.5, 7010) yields -0.3 Ang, 11.2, 10.5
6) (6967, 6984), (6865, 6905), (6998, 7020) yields 0.1 Ang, 11.2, 10.4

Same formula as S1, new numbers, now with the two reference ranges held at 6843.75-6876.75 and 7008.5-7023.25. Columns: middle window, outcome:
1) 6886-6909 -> 0.1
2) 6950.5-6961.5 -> 0.1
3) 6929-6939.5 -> 0.2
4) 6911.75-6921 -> 0.0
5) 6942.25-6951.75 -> -0.3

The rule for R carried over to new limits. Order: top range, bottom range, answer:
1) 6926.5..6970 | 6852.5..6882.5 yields 0.95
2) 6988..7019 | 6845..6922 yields 0.94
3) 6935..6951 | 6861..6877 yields 0.96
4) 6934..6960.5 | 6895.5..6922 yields 0.99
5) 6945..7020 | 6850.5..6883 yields 0.94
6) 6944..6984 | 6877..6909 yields 0.96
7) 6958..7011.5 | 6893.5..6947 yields 0.96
